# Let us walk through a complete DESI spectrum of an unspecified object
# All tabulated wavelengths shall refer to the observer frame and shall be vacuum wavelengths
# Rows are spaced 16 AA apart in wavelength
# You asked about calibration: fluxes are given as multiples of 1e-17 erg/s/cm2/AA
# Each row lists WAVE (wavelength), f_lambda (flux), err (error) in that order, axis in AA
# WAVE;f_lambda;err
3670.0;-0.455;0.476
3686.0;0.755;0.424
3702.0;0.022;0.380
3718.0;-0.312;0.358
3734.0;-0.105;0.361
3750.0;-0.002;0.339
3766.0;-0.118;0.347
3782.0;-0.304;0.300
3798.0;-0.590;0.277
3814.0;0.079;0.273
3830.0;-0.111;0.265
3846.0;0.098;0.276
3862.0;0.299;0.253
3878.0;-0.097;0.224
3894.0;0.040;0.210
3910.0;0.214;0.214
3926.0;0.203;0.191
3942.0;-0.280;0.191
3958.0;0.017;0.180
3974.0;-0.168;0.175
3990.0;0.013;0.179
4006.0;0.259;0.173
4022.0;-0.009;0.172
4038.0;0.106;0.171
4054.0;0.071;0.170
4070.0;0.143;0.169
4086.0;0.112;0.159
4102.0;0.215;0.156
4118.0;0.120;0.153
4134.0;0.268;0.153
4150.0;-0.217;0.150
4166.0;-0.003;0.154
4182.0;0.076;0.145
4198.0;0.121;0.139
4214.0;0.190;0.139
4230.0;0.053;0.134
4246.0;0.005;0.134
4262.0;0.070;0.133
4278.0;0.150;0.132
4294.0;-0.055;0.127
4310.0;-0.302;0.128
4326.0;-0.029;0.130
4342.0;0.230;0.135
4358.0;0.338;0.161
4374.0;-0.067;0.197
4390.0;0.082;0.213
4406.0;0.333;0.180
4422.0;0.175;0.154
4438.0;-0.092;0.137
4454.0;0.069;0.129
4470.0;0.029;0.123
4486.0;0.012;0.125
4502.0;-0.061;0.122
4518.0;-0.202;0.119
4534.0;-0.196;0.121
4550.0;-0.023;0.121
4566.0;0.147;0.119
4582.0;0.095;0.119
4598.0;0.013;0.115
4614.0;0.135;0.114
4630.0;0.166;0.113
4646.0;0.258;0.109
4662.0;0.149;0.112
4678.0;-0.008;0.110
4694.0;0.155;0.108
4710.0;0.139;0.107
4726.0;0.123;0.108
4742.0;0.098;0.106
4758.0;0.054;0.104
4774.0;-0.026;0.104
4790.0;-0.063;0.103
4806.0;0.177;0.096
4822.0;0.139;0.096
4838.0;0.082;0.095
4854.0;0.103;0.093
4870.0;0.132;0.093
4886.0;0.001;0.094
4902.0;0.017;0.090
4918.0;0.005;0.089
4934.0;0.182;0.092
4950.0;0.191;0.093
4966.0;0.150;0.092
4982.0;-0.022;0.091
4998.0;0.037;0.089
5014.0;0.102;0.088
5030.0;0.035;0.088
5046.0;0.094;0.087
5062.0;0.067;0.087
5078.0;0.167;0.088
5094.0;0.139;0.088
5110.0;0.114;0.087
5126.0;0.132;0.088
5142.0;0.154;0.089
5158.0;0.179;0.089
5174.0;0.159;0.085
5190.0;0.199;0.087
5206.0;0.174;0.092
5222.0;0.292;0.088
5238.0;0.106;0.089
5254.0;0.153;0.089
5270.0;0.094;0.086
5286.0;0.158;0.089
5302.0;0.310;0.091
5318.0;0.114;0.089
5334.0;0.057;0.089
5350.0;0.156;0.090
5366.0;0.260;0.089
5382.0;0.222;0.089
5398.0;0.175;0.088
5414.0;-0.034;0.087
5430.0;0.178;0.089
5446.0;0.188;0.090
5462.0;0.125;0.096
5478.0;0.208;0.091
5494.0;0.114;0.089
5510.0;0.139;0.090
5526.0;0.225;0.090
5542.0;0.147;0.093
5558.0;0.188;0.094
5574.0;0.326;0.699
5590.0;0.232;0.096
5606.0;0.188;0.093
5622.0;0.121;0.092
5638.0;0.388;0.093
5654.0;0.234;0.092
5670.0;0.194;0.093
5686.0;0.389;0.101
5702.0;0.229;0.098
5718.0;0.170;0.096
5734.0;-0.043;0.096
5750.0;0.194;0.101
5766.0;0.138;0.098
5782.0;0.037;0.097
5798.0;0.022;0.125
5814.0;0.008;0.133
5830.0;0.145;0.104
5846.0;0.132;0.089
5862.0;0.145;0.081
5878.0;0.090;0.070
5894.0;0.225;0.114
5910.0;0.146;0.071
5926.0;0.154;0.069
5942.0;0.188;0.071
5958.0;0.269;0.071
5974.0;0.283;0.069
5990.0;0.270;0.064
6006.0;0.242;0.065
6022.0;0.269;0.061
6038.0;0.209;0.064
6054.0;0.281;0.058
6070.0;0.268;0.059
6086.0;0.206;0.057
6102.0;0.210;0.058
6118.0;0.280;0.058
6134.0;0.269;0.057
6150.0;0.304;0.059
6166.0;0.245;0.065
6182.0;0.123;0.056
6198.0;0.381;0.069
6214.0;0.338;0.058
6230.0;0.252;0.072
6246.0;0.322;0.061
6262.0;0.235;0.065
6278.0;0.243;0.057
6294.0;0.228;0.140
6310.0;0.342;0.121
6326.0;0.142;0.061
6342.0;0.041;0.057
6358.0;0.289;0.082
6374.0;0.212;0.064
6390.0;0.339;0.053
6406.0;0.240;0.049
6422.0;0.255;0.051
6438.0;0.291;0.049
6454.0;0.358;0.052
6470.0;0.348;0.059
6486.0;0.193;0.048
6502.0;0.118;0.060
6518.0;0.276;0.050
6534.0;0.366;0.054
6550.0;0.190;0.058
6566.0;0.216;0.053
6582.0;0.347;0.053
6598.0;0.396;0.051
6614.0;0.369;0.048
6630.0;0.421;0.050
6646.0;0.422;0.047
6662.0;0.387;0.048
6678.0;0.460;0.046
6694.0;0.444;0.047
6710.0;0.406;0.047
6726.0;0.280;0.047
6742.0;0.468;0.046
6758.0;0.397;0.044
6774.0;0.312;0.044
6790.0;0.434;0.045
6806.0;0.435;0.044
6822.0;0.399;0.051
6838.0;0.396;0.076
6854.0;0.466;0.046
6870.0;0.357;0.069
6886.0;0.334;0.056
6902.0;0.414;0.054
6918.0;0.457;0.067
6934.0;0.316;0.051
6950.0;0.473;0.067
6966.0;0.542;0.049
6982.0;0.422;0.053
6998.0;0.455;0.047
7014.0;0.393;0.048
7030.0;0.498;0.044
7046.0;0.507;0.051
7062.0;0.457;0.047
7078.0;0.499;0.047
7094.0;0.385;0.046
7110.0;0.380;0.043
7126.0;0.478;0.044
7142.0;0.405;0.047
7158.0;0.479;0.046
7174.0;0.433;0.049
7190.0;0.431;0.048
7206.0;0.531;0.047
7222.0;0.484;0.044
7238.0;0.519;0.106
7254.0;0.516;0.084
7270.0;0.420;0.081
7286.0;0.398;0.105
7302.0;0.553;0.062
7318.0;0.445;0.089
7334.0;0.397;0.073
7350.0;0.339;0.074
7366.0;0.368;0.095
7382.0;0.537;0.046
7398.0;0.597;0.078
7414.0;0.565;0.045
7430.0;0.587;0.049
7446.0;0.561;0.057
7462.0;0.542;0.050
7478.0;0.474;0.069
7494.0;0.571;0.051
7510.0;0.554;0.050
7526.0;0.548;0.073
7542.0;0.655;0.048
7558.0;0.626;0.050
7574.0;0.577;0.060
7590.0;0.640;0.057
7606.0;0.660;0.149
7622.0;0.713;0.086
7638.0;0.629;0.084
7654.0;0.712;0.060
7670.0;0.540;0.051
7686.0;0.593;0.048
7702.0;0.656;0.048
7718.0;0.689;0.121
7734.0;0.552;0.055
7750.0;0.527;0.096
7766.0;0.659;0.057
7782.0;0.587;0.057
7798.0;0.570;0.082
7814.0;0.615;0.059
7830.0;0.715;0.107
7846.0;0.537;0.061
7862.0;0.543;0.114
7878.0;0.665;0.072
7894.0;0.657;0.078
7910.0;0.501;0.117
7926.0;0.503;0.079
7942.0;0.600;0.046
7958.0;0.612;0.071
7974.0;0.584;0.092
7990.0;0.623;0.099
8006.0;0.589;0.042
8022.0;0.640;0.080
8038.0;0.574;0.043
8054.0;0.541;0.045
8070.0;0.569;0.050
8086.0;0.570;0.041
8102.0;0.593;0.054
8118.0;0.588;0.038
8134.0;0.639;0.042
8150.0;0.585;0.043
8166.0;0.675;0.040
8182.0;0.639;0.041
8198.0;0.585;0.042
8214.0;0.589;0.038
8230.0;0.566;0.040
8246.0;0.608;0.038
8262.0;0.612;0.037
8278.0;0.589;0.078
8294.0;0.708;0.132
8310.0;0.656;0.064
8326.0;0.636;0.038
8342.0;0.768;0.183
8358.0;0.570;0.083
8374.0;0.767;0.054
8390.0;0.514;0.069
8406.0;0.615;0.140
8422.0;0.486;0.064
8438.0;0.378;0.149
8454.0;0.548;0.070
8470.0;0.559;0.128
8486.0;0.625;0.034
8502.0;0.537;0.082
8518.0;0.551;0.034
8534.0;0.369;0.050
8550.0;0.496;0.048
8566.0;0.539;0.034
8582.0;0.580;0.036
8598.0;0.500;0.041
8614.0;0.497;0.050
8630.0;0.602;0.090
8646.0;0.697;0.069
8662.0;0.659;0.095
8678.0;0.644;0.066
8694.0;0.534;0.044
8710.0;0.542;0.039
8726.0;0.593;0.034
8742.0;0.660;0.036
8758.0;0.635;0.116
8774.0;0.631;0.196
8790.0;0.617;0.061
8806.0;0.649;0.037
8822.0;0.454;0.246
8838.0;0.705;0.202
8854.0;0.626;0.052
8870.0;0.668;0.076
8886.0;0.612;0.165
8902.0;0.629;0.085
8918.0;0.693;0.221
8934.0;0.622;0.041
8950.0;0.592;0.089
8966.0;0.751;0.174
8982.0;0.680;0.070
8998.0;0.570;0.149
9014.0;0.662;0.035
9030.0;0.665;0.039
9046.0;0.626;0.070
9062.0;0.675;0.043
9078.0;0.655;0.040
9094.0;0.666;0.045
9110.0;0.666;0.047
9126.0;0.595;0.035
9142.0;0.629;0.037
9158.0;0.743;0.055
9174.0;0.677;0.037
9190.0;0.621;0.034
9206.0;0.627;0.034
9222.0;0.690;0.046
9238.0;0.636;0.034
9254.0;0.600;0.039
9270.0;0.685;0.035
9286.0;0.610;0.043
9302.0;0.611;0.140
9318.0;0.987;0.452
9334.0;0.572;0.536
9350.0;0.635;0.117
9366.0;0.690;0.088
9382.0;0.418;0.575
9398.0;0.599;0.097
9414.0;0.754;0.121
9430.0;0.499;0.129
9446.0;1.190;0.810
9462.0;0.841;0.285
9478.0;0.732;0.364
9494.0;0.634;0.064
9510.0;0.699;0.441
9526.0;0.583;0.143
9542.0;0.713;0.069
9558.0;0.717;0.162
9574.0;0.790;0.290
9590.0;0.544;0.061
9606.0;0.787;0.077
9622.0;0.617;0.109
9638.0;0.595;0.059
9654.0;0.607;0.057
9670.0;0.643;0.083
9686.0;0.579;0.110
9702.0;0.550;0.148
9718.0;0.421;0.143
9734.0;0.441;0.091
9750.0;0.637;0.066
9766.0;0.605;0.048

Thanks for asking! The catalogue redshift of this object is 0.65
